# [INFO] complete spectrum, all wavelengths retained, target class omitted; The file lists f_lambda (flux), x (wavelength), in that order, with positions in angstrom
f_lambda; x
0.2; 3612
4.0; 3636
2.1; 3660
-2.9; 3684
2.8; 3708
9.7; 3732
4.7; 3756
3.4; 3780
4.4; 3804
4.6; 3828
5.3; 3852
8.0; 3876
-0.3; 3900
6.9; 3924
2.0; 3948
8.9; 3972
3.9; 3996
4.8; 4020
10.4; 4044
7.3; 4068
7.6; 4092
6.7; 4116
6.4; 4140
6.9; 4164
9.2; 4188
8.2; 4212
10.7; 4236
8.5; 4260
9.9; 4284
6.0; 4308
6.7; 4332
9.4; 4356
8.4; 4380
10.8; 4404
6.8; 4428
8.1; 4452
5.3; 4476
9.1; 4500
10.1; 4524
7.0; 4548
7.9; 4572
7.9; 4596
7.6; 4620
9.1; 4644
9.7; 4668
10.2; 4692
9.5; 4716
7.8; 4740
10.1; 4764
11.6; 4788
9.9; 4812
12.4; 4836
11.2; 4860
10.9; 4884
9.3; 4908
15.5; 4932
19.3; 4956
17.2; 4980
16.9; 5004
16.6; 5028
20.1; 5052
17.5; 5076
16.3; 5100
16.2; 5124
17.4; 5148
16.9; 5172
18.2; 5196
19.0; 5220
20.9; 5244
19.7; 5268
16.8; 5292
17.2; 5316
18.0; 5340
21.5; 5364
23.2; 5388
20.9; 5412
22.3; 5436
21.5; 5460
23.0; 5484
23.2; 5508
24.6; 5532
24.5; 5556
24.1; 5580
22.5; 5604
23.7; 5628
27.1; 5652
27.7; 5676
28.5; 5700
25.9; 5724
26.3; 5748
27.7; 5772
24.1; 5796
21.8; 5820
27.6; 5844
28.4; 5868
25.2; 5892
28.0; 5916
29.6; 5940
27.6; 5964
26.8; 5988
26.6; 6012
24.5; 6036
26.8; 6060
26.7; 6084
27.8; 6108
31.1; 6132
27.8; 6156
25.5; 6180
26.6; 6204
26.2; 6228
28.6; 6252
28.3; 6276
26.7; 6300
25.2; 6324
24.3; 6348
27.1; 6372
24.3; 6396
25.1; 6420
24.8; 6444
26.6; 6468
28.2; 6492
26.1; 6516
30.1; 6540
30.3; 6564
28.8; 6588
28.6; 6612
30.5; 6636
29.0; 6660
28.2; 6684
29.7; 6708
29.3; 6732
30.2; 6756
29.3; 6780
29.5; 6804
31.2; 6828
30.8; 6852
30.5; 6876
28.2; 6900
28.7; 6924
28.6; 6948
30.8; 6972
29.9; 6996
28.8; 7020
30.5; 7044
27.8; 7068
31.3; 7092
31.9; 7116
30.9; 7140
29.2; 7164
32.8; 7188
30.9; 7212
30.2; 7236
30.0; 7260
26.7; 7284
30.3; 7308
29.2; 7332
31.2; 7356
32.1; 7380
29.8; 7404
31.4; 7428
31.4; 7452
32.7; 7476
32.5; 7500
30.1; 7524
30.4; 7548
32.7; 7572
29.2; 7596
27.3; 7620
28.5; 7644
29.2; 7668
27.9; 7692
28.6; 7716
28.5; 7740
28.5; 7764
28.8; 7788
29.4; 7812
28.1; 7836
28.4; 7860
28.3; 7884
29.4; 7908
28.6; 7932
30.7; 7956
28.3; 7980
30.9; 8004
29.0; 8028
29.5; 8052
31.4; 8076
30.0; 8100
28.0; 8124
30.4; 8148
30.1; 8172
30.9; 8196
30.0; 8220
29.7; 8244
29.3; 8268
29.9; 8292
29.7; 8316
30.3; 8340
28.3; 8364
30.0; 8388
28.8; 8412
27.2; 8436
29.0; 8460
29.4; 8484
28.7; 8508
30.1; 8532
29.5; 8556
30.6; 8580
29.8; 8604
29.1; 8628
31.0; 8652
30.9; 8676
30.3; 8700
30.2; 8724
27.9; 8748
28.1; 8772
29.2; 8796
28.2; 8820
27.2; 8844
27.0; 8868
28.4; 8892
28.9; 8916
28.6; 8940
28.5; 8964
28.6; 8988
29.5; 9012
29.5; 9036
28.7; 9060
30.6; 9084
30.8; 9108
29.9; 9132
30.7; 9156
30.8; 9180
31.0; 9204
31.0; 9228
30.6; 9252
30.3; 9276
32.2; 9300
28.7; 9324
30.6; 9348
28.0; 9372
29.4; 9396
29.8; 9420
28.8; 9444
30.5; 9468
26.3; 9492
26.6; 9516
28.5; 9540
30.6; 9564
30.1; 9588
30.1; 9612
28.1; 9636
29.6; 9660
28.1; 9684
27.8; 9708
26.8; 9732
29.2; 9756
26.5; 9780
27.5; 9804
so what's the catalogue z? 0.237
